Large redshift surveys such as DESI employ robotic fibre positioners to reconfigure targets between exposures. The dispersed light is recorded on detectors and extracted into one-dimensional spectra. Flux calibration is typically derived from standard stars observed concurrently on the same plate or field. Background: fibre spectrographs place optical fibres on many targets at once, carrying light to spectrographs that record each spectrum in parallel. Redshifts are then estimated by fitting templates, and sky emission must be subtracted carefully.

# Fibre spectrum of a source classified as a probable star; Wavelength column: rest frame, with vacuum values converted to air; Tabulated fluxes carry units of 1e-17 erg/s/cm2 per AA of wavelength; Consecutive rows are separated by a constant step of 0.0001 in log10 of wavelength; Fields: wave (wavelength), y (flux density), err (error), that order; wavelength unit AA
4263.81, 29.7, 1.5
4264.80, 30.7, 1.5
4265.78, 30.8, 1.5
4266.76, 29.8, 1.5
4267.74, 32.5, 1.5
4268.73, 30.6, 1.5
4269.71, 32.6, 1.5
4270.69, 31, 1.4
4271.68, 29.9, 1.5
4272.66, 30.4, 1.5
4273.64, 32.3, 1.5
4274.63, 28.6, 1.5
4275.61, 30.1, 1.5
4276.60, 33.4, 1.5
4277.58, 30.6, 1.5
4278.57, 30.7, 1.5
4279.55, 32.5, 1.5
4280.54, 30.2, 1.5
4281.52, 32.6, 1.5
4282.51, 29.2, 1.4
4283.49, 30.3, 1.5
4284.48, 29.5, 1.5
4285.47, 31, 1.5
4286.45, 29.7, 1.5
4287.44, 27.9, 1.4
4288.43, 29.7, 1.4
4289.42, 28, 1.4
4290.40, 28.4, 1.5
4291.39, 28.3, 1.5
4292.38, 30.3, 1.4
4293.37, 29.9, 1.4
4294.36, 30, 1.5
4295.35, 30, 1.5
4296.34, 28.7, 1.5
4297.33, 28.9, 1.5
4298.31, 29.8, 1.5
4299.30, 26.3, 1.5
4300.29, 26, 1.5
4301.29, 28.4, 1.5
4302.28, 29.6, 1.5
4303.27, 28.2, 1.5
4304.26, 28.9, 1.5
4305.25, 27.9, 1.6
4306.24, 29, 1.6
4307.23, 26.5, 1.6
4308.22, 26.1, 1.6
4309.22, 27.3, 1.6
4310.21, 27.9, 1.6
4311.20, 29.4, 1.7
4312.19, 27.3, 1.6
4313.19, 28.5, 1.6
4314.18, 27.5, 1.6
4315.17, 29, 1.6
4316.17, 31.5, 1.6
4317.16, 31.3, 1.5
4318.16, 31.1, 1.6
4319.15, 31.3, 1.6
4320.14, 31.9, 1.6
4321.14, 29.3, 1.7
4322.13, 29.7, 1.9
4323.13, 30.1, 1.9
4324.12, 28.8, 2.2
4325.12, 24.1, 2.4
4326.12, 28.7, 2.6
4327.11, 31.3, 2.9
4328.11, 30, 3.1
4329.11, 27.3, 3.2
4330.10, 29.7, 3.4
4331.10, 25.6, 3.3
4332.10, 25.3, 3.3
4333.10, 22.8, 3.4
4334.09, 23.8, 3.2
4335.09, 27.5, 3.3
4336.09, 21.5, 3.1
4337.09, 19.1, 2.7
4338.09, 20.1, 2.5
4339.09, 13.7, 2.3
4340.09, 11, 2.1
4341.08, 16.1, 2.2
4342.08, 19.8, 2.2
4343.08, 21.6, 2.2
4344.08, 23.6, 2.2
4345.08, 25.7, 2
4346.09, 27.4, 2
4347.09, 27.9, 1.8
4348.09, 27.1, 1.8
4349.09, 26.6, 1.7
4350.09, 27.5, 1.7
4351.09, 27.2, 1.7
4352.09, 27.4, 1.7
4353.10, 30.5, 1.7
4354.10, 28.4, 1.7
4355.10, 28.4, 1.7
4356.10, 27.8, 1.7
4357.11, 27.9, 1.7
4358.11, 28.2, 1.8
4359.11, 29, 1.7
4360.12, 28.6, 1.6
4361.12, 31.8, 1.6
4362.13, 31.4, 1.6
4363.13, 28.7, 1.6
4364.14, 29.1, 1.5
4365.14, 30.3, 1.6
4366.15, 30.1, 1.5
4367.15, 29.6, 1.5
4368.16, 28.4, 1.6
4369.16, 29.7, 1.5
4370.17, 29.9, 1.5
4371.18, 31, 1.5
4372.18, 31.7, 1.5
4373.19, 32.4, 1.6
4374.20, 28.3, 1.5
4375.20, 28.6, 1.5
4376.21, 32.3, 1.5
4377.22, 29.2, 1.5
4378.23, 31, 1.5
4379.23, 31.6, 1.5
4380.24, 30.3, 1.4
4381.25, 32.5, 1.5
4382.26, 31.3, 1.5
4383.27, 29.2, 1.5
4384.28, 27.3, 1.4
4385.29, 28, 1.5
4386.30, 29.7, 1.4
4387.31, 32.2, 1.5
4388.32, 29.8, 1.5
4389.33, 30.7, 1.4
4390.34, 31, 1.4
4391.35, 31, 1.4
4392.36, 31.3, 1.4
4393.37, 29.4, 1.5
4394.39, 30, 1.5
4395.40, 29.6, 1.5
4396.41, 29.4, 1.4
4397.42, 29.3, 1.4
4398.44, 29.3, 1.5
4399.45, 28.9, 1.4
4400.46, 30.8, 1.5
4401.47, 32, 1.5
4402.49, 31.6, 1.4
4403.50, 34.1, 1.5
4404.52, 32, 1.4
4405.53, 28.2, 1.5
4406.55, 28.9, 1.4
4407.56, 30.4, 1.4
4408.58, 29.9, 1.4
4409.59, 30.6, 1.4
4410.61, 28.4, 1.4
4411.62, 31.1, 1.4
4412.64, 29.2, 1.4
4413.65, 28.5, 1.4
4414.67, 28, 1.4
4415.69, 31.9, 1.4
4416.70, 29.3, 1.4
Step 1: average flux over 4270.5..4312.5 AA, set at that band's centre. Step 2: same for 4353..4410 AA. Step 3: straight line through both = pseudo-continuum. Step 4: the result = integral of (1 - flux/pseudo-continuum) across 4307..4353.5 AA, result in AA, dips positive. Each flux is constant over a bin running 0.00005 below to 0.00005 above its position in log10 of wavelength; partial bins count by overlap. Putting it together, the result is 5.3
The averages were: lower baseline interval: 29.3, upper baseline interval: 30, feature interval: 26.2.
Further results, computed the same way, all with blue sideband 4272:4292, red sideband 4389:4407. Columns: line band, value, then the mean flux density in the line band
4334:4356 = 4.7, 23.8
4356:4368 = 0.4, 29.4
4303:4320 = 0.8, 28.8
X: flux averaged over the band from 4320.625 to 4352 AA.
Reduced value 24.9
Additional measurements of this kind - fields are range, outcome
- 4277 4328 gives 29.2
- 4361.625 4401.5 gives 30.1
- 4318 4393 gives 27.9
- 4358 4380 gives 30.1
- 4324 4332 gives 28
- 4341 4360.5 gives 26.5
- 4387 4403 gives 30.4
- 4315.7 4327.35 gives 29.9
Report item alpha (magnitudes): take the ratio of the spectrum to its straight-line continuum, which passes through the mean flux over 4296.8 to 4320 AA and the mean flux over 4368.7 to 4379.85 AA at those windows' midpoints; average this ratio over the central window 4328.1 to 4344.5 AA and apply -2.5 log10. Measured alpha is 0.314 mag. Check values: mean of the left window 28.7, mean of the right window 30.5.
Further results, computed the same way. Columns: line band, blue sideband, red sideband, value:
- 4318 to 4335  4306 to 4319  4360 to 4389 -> 0.031 mag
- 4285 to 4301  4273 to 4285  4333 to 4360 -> 0.022 mag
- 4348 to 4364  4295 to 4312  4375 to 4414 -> 0.029 mag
